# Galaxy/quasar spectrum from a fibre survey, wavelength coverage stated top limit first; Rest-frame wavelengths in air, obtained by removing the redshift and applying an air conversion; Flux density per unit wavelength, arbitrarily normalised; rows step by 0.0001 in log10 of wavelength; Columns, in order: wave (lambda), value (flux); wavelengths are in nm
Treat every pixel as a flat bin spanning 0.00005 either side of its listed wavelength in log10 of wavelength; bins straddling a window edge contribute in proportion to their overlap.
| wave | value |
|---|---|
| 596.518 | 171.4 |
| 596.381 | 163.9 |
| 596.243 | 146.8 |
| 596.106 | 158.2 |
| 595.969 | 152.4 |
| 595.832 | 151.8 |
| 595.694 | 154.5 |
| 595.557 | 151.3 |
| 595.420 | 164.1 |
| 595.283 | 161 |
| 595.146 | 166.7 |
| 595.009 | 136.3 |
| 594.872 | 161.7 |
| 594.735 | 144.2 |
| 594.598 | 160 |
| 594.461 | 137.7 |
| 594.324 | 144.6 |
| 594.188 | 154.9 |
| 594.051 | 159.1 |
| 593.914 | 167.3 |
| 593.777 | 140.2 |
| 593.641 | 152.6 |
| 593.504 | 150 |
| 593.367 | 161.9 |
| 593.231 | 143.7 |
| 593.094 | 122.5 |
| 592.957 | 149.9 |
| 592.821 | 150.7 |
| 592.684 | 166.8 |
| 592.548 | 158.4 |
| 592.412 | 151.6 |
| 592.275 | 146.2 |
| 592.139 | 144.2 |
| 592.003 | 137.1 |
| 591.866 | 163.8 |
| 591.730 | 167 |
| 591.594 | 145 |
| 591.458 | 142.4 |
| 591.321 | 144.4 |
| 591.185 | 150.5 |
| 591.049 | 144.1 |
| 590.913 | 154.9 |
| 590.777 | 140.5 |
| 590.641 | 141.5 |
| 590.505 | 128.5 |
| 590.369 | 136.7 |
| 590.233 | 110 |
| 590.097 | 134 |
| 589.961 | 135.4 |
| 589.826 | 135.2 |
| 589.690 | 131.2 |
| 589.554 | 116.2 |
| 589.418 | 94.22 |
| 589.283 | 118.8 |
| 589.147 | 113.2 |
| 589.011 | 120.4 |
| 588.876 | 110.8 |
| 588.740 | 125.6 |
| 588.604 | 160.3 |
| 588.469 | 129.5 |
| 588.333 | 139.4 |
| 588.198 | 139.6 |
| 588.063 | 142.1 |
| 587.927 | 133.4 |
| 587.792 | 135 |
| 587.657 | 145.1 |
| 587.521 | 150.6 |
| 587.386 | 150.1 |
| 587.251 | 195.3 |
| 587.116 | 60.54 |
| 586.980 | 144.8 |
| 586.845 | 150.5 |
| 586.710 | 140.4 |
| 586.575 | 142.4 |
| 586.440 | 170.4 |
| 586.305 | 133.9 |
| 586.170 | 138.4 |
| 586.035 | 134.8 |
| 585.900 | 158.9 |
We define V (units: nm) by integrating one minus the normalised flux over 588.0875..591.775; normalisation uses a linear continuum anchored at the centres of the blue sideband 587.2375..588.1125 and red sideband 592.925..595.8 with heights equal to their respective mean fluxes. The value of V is 0.38 nm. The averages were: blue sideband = 148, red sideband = 152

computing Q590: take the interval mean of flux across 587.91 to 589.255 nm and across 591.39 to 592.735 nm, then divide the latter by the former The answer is 1.16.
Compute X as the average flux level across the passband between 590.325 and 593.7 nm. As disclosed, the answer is 148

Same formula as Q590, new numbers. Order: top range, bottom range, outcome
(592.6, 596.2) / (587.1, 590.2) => 1.15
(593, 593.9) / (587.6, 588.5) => 1.06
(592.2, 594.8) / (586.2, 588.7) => 1.06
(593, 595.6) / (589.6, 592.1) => 1.07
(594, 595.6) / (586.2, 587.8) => 1.07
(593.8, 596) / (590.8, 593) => 1.02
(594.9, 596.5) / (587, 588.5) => 1.12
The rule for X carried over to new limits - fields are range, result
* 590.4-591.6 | 143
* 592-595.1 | 150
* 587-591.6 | 134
